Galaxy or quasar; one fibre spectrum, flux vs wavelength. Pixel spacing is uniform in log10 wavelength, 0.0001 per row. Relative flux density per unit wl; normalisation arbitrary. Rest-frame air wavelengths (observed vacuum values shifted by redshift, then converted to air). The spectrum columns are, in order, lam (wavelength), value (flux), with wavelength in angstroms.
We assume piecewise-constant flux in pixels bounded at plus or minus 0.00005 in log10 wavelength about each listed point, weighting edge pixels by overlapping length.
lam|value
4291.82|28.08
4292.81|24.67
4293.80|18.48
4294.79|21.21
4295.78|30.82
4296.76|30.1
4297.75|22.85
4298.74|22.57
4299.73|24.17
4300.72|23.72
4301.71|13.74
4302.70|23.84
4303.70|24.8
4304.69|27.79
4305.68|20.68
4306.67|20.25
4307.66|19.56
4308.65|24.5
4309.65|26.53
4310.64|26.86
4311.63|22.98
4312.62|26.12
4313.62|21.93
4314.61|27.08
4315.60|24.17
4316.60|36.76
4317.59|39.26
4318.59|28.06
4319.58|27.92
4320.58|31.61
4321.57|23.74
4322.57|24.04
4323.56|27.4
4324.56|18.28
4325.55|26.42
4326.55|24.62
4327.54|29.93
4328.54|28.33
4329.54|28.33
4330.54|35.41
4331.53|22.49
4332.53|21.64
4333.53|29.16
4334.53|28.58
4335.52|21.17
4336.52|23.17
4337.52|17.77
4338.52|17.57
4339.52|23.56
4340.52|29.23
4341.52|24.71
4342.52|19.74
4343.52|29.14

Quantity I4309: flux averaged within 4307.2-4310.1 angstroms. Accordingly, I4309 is 23.5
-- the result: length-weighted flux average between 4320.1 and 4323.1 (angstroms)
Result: 26.5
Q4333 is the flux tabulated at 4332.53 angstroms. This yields 21.64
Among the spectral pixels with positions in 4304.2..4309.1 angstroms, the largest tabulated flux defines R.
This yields 27.79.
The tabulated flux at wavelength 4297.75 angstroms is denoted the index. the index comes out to 22.85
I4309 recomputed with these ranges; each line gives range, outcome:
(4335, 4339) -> 20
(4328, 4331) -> 30.5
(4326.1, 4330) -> 27.8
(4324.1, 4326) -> 22.4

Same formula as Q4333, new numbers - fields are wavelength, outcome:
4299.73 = 24.17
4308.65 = 24.5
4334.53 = 28.58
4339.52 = 23.56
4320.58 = 31.61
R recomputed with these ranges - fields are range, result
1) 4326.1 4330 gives 29.93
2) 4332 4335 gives 29.16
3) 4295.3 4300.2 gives 30.82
